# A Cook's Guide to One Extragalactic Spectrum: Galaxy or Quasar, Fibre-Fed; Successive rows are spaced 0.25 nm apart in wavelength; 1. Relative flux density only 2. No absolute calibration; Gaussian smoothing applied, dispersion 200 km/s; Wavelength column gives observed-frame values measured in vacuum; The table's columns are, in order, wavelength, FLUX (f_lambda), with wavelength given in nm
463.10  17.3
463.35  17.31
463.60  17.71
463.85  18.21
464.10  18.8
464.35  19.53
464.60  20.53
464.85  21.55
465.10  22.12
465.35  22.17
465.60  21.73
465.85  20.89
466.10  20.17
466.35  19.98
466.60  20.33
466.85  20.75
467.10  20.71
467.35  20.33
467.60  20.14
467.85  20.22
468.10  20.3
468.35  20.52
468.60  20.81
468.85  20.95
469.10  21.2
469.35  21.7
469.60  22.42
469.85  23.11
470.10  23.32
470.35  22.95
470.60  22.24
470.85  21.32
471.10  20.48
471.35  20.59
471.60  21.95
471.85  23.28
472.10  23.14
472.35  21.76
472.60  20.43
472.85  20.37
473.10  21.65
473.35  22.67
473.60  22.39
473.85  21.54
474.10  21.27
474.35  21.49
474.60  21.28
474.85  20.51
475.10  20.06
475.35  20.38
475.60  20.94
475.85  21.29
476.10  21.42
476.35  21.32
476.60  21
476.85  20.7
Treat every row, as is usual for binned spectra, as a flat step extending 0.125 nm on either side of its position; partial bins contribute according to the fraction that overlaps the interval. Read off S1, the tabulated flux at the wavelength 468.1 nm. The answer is 20.3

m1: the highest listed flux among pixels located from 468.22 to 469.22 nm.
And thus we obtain 21.2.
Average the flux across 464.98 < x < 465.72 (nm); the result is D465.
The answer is 22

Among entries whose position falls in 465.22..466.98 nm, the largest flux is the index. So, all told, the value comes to 22.17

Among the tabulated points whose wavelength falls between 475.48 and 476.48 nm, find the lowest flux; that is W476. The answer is 20.94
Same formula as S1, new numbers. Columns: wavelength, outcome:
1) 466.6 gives 20.33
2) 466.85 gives 20.75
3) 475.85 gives 21.29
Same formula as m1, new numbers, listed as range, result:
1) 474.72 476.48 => 21.42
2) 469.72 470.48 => 23.32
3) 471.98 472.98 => 23.14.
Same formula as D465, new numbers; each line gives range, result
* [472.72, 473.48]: 21.6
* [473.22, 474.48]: 21.9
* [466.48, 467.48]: 20.5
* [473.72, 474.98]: 21.2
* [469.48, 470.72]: 22.8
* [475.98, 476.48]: 21.4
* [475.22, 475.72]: 20.7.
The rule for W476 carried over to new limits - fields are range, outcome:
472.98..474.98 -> 20.51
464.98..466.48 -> 19.98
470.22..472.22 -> 20.48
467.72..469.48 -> 20.22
